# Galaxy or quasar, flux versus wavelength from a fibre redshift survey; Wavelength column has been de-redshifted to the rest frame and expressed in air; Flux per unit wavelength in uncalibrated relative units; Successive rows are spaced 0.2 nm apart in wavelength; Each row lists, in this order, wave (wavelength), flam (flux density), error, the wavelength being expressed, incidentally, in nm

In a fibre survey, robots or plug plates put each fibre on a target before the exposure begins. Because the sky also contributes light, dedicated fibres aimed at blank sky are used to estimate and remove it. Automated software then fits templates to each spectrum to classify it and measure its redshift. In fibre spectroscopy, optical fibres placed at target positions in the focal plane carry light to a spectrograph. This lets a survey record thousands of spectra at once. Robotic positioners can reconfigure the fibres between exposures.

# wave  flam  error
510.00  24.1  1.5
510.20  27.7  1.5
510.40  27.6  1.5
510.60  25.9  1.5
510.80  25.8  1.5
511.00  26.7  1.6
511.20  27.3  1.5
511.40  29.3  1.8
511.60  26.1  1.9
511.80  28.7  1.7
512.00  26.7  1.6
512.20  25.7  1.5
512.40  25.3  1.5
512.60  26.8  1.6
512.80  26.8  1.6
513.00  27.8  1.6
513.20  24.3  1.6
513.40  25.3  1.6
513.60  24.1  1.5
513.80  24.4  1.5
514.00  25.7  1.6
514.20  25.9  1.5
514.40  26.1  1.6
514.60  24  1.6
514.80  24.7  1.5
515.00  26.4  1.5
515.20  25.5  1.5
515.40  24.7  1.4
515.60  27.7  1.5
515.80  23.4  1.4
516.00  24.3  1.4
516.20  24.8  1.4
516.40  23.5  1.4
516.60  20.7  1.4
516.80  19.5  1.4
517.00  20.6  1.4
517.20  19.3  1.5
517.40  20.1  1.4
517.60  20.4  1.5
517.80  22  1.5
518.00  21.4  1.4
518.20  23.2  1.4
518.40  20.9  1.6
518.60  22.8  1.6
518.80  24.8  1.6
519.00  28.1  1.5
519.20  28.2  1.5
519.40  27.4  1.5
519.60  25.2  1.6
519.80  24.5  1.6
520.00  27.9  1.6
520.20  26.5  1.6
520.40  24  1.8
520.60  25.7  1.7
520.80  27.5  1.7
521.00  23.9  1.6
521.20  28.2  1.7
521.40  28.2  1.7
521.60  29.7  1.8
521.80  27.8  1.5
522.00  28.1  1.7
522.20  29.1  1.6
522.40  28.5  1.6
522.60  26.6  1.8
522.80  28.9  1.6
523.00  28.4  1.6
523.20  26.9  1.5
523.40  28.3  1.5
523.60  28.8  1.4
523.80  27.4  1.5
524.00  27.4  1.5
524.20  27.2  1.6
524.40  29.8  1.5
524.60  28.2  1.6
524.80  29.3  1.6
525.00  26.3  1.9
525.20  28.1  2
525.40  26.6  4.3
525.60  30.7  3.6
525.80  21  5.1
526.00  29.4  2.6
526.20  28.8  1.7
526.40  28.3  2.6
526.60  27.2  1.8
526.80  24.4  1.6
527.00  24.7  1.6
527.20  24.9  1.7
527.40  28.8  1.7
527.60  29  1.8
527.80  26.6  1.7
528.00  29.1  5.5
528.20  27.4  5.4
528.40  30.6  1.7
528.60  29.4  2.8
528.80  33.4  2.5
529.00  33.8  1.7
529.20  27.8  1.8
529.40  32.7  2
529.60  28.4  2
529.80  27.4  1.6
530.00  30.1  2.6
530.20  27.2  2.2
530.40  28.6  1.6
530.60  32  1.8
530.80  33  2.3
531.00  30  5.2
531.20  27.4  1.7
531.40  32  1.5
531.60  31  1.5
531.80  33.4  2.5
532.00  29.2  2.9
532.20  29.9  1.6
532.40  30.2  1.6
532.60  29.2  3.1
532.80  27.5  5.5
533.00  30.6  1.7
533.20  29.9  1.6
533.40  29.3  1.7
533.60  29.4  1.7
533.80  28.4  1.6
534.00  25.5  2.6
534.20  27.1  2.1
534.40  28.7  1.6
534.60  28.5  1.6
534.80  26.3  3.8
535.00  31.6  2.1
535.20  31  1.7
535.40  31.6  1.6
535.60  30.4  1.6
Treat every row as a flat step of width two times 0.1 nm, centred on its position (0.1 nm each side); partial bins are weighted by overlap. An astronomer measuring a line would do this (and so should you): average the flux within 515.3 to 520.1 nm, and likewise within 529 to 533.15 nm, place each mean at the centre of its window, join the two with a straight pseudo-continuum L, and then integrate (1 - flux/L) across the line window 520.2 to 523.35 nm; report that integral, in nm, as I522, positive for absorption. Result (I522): -0.234 nm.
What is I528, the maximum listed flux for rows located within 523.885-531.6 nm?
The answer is 33.8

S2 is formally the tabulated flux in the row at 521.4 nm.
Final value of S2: 28.2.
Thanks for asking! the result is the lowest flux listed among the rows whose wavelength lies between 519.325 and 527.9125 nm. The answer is 21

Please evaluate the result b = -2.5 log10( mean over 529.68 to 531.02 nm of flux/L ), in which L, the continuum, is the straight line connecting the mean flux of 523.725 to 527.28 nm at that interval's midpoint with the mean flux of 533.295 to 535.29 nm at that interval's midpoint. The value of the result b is -0.07 mag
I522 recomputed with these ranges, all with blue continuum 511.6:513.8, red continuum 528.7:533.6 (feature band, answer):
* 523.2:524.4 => 0.026 nm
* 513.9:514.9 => 0.044 nm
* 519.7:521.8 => 0.090 nm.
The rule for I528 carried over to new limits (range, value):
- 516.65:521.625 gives 29.7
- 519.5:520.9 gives 27.9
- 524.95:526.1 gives 30.7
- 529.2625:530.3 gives 32.7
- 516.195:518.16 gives 24.8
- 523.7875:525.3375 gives 29.8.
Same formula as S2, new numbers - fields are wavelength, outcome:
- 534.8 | 26.3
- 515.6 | 27.7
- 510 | 24.1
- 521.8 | 27.8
